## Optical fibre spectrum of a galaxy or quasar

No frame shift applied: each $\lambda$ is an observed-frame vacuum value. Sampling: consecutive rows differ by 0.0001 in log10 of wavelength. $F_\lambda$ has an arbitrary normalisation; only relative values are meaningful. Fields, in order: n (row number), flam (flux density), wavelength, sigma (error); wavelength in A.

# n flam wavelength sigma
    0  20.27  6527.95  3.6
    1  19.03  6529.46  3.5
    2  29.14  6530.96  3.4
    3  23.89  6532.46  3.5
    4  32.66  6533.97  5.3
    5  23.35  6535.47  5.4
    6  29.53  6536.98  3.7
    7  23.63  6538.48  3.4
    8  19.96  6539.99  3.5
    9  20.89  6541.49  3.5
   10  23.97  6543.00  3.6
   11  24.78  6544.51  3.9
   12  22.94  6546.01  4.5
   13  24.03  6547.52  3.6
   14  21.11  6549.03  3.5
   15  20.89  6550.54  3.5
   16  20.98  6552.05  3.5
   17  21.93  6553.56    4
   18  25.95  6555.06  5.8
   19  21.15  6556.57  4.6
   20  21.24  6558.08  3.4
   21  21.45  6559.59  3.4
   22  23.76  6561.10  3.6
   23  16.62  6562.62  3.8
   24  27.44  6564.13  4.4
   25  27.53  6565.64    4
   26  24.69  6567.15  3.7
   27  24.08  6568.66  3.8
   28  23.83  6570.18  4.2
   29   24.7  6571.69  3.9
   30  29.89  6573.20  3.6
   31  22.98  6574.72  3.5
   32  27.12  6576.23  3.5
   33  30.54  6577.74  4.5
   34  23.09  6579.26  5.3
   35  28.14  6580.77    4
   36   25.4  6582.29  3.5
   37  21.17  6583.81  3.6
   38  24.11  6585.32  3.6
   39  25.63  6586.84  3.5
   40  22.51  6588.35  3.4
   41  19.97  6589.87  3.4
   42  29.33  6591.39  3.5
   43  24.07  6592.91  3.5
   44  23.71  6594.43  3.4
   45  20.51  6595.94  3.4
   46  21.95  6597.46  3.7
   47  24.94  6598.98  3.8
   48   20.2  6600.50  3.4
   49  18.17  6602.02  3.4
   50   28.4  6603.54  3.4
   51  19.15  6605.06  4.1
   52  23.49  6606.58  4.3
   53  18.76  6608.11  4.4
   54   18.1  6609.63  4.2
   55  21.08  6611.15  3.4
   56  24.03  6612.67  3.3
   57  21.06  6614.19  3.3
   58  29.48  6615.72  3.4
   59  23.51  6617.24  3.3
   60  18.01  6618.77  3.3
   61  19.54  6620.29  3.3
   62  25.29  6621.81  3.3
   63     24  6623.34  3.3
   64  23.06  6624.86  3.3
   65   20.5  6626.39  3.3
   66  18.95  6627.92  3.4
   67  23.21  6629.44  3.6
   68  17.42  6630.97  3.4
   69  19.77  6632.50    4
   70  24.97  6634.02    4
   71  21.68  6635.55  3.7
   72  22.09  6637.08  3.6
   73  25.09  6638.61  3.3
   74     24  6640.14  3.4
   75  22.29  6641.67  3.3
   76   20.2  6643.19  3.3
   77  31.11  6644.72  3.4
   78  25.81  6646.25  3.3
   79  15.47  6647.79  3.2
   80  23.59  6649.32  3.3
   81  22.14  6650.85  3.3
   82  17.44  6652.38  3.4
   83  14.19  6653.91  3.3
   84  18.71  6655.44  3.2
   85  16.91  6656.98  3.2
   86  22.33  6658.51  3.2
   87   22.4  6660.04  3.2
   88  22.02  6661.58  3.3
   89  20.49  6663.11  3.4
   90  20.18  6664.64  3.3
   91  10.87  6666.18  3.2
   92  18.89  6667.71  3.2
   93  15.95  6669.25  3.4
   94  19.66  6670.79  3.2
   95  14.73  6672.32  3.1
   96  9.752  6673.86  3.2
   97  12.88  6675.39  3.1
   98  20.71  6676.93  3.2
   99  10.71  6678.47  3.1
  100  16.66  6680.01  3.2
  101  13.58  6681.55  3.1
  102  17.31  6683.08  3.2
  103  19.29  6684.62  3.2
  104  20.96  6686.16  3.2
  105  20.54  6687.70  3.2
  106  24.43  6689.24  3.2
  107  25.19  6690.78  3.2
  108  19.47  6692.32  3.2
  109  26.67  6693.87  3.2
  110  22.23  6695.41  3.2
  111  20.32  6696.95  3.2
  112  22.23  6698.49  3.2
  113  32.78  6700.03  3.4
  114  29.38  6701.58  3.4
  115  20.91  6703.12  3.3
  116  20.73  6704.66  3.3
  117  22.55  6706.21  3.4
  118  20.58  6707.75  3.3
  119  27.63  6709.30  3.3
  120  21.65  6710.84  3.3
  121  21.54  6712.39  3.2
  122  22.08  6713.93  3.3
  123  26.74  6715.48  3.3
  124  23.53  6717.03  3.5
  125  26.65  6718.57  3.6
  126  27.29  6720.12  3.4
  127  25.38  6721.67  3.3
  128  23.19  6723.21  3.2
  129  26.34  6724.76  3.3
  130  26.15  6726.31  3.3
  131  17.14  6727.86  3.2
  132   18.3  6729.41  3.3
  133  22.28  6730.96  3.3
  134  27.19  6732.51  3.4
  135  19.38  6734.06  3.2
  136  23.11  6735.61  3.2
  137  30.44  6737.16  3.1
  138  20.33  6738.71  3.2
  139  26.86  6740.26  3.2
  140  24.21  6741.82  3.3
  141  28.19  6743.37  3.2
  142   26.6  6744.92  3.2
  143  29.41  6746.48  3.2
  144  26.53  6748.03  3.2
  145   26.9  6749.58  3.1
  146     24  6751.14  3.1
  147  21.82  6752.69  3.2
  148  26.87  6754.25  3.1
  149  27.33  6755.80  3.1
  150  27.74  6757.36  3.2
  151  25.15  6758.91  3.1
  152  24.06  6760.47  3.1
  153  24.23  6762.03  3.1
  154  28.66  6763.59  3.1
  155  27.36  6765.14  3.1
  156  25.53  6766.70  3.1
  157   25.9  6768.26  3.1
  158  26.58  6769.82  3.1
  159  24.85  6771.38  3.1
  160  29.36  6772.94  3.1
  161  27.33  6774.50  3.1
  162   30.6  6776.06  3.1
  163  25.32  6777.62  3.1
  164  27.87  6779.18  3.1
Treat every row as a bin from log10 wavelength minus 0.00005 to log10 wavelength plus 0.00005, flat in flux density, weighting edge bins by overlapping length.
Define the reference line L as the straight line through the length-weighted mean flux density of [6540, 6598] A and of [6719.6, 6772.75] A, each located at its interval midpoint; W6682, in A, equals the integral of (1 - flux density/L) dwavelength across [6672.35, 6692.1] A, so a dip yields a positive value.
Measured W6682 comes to 5.66 A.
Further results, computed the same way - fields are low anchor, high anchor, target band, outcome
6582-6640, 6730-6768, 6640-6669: 3.8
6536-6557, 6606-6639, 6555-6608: -3.1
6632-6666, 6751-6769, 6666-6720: 5.6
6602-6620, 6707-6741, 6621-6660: 1.5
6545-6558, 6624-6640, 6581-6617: -1.5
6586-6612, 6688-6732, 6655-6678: 5.5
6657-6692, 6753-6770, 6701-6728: -2.7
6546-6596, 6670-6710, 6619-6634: 0.6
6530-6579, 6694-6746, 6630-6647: 0.7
